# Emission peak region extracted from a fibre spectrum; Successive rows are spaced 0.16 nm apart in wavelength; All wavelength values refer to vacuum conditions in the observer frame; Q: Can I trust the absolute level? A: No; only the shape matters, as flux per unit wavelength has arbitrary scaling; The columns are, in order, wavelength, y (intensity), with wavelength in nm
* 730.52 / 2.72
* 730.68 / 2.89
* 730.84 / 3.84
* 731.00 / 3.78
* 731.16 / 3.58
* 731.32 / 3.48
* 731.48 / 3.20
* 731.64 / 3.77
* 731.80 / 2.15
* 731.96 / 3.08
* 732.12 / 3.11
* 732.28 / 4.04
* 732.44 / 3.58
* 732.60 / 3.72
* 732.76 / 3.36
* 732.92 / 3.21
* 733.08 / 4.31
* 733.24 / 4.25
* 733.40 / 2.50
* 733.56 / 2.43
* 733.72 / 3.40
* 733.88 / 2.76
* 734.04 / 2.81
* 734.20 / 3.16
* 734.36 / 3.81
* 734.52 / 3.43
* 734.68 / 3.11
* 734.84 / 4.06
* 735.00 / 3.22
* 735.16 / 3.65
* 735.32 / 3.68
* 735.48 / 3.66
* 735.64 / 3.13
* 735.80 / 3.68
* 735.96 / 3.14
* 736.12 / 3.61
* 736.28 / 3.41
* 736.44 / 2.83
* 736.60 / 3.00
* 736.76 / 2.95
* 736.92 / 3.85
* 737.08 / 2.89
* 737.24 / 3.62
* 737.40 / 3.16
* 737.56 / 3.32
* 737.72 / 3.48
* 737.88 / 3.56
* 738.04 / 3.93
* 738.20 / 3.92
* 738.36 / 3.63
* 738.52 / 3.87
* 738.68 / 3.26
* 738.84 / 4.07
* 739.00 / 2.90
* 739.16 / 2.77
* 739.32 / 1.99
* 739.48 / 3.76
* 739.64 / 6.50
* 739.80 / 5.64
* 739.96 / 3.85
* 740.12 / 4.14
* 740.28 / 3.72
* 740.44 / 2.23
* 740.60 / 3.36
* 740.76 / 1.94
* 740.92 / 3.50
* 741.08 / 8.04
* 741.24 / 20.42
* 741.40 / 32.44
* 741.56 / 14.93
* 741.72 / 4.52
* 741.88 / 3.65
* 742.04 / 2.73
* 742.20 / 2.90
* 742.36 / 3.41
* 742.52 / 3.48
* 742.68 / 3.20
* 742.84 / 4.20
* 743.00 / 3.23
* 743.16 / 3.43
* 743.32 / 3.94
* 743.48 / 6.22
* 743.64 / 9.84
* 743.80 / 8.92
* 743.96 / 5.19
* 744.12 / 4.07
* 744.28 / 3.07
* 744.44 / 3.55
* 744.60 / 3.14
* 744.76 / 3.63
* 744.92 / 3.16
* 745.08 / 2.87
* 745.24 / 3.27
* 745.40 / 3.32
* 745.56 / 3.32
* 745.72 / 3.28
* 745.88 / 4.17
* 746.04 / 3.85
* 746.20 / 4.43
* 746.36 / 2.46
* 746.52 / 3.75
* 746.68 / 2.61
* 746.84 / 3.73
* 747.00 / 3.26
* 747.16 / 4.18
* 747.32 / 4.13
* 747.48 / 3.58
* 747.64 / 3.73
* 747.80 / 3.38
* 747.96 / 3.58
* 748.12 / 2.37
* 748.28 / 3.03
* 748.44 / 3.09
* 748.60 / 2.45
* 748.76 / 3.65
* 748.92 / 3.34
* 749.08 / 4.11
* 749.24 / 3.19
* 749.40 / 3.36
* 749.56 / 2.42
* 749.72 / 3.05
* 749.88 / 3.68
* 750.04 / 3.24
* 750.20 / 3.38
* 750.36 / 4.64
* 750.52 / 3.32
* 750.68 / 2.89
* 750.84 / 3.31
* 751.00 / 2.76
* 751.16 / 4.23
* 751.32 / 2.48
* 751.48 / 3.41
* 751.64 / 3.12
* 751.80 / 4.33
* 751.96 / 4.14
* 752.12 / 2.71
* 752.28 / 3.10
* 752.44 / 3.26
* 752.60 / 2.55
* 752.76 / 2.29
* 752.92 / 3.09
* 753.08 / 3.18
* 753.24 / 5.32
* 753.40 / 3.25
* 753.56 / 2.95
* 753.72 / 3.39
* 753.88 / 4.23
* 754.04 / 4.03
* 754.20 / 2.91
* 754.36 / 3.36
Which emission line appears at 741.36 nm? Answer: H-alpha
